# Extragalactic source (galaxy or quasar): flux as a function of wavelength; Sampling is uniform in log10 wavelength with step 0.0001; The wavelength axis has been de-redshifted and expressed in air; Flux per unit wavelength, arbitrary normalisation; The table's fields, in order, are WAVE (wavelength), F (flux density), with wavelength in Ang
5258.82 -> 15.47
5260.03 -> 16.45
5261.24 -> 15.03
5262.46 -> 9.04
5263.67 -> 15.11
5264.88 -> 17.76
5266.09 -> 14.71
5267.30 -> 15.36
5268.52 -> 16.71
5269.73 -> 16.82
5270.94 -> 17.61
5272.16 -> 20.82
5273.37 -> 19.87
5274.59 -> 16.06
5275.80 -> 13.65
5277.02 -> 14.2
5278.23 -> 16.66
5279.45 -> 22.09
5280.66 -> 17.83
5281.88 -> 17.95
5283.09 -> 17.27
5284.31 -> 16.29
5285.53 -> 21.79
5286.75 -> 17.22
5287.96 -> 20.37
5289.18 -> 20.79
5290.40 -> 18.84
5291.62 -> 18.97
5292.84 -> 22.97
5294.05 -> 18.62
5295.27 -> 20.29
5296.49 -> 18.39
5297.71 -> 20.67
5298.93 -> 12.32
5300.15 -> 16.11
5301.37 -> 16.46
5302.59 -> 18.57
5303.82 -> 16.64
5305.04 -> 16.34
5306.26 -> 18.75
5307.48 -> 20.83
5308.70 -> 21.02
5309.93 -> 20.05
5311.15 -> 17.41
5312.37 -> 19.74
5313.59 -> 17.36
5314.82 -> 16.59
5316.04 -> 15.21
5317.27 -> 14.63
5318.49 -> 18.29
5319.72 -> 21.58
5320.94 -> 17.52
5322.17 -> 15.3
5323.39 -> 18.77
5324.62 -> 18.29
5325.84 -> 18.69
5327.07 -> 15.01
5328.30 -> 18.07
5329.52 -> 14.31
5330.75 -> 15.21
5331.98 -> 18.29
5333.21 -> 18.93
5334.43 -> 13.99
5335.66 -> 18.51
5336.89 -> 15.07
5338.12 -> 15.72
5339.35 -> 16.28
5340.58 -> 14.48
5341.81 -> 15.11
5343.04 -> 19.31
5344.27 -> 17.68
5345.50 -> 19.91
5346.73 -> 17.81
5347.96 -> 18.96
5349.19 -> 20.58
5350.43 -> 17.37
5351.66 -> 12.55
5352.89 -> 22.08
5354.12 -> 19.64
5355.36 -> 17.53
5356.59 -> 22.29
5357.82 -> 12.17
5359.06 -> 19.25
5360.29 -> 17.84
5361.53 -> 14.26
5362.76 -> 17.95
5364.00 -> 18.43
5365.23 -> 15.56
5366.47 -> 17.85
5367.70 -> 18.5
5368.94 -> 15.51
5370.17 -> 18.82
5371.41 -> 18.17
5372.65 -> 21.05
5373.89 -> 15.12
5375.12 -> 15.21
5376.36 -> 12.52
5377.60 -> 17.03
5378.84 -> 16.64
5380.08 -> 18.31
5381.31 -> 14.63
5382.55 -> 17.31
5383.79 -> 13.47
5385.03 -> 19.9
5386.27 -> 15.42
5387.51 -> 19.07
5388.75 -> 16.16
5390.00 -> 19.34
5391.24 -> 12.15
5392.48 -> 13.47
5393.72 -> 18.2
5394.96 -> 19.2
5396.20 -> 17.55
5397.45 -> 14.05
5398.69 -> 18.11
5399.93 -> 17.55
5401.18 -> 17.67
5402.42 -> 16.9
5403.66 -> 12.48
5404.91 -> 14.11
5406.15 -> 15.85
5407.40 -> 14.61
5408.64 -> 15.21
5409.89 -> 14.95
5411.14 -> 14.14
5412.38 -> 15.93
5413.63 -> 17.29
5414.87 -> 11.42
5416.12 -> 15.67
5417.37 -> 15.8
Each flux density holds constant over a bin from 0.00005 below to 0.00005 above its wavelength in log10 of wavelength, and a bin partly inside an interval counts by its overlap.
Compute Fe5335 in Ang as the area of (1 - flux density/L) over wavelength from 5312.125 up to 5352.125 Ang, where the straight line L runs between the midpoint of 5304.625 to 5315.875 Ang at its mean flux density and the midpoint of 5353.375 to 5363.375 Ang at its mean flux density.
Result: 2.3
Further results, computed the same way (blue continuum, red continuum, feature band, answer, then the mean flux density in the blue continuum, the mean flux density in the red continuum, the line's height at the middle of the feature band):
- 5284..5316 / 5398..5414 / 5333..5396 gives -1.02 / 18.6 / 15.7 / 16.8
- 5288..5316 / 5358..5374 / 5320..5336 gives 0.91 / 18.5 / 17.5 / 18.1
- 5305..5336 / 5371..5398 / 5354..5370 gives -0.46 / 17.7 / 16.5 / 16.9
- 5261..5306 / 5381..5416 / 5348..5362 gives -1.13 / 17.5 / 15.9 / 16.5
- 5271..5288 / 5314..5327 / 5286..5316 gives -1.48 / 17.9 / 17.4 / 17.6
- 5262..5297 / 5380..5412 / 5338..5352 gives -0.38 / 17.8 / 16.1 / 16.8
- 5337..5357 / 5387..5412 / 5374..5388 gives 0.34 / 17.8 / 16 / 16.7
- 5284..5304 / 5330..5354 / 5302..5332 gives 0.50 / 18.6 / 17.3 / 18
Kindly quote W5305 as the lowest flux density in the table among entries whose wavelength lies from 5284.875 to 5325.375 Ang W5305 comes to 12.32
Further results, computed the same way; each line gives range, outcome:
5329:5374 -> 12.17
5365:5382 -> 12.52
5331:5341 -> 13.99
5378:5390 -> 13.47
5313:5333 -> 14.31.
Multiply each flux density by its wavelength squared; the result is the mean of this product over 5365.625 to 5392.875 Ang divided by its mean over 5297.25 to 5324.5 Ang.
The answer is 0.96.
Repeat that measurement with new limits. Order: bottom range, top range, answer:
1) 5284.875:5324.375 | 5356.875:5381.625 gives 0.94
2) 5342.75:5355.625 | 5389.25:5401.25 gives 0.92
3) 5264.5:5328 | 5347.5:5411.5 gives 0.97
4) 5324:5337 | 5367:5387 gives 1.01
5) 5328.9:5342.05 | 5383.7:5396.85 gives 1.07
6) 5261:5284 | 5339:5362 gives 1.10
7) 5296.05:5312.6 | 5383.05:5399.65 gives 0.95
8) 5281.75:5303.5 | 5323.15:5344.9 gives 0.92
